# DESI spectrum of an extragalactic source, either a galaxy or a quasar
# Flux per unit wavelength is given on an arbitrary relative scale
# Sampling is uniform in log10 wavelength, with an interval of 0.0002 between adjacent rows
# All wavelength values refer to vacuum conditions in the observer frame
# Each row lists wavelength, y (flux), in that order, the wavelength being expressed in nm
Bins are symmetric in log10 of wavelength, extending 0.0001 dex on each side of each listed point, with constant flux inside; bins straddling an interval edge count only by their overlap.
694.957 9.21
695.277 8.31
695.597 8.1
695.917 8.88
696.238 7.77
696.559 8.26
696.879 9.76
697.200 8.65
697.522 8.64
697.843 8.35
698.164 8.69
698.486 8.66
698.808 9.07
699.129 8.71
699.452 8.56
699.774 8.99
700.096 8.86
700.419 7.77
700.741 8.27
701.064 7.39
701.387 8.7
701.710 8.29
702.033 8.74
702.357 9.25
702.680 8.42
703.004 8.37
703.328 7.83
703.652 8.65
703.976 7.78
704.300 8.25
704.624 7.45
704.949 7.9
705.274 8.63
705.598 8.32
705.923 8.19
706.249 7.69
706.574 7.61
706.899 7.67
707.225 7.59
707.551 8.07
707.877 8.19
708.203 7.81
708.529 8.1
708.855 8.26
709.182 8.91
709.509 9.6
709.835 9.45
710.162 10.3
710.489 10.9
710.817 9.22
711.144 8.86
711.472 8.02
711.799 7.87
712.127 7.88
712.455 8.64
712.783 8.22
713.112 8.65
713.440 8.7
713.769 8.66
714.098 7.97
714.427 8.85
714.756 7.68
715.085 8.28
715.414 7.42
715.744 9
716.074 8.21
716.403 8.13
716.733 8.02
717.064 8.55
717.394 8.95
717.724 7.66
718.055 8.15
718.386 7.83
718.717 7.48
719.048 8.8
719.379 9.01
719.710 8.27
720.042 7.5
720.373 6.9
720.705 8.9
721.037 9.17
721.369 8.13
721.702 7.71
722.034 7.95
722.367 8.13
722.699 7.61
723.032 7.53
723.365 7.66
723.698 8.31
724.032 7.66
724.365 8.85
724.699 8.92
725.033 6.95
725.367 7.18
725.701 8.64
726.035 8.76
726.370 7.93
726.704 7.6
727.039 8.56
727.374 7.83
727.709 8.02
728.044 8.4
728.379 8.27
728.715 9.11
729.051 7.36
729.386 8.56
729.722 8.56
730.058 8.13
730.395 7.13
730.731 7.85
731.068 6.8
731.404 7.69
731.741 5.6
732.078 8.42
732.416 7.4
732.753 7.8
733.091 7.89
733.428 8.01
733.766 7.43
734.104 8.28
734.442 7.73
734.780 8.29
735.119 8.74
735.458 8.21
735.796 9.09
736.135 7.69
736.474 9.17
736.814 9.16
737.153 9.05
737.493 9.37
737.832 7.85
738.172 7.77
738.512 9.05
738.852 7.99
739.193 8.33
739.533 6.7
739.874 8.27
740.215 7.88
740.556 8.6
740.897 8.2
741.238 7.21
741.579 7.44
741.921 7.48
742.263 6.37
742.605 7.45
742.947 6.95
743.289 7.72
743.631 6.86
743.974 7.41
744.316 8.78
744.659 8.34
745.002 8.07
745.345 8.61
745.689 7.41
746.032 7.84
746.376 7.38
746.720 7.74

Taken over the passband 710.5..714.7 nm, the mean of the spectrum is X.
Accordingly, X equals 8.53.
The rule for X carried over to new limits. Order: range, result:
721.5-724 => 7.84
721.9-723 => 7.85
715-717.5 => 8.31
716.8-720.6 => 8.11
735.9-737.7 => 8.87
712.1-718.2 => 8.3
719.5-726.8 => 8.02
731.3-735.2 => 7.75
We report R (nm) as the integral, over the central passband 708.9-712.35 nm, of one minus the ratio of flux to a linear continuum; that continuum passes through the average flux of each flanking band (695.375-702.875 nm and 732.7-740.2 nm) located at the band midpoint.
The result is -0.24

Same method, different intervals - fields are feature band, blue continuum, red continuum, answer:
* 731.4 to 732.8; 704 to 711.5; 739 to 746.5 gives 0.11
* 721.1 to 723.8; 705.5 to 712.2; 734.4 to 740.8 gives 0.17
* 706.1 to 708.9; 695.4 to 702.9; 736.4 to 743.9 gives 0.18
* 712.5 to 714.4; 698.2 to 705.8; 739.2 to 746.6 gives -0.07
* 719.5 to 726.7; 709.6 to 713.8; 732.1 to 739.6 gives 0.47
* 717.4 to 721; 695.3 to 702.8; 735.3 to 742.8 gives 0.08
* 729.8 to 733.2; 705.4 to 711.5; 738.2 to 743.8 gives 0.19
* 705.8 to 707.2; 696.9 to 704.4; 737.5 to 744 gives 0.10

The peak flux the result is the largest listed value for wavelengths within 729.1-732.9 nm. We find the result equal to 8.56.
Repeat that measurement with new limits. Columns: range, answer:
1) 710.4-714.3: 10.9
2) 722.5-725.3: 8.92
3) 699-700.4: 8.99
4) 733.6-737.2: 9.17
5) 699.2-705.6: 9.25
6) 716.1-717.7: 8.95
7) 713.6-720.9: 9.01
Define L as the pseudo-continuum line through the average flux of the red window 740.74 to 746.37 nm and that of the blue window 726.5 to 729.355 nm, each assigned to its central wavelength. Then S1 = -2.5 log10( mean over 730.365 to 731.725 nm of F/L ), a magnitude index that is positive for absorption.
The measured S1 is 0.12 mag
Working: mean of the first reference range 8.16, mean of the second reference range 7.63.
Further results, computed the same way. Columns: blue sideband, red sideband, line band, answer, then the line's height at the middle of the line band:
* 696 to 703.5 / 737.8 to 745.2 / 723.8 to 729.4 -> -0.01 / 8.03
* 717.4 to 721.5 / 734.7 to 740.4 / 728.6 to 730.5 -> 0.02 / 8.3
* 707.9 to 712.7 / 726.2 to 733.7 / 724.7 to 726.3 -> 0.01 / 8.07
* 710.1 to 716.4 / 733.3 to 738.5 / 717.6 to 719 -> 0.09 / 8.52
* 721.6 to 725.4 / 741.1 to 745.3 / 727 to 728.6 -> -0.05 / 7.82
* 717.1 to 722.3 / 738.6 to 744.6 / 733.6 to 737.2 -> -0.08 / 7.8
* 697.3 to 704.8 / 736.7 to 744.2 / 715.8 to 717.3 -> -0.02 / 8.2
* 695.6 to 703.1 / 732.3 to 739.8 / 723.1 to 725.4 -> 0.05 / 8.34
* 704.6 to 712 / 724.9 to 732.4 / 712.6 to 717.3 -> -0.01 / 8.28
